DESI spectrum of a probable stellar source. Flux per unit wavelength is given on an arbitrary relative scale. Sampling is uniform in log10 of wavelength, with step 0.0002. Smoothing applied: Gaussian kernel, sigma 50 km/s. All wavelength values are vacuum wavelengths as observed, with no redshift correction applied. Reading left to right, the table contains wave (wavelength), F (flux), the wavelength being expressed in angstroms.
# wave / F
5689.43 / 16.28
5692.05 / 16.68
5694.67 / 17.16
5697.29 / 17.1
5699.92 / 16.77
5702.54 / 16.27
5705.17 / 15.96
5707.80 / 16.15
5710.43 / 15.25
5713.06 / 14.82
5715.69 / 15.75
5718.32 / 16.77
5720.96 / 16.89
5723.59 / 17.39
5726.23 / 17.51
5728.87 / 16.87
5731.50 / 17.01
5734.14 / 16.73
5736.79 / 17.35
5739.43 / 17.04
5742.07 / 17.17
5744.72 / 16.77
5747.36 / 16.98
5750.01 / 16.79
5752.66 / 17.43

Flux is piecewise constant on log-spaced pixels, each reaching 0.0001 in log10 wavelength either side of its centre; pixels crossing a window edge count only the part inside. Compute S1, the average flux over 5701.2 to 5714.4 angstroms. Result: 15.7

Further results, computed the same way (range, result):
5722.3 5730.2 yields 17.3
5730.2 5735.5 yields 16.8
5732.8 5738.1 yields 17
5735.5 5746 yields 17.1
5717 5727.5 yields 17.1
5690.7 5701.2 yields 16.9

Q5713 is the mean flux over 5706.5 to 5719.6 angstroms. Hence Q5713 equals 15.7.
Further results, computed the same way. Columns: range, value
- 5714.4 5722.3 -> 16.5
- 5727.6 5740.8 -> 17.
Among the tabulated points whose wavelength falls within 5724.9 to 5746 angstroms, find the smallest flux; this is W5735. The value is 16.73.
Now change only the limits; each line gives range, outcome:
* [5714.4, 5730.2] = 15.75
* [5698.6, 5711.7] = 15.25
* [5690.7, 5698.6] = 16.68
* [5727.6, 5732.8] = 16.87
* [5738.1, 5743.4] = 17.04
